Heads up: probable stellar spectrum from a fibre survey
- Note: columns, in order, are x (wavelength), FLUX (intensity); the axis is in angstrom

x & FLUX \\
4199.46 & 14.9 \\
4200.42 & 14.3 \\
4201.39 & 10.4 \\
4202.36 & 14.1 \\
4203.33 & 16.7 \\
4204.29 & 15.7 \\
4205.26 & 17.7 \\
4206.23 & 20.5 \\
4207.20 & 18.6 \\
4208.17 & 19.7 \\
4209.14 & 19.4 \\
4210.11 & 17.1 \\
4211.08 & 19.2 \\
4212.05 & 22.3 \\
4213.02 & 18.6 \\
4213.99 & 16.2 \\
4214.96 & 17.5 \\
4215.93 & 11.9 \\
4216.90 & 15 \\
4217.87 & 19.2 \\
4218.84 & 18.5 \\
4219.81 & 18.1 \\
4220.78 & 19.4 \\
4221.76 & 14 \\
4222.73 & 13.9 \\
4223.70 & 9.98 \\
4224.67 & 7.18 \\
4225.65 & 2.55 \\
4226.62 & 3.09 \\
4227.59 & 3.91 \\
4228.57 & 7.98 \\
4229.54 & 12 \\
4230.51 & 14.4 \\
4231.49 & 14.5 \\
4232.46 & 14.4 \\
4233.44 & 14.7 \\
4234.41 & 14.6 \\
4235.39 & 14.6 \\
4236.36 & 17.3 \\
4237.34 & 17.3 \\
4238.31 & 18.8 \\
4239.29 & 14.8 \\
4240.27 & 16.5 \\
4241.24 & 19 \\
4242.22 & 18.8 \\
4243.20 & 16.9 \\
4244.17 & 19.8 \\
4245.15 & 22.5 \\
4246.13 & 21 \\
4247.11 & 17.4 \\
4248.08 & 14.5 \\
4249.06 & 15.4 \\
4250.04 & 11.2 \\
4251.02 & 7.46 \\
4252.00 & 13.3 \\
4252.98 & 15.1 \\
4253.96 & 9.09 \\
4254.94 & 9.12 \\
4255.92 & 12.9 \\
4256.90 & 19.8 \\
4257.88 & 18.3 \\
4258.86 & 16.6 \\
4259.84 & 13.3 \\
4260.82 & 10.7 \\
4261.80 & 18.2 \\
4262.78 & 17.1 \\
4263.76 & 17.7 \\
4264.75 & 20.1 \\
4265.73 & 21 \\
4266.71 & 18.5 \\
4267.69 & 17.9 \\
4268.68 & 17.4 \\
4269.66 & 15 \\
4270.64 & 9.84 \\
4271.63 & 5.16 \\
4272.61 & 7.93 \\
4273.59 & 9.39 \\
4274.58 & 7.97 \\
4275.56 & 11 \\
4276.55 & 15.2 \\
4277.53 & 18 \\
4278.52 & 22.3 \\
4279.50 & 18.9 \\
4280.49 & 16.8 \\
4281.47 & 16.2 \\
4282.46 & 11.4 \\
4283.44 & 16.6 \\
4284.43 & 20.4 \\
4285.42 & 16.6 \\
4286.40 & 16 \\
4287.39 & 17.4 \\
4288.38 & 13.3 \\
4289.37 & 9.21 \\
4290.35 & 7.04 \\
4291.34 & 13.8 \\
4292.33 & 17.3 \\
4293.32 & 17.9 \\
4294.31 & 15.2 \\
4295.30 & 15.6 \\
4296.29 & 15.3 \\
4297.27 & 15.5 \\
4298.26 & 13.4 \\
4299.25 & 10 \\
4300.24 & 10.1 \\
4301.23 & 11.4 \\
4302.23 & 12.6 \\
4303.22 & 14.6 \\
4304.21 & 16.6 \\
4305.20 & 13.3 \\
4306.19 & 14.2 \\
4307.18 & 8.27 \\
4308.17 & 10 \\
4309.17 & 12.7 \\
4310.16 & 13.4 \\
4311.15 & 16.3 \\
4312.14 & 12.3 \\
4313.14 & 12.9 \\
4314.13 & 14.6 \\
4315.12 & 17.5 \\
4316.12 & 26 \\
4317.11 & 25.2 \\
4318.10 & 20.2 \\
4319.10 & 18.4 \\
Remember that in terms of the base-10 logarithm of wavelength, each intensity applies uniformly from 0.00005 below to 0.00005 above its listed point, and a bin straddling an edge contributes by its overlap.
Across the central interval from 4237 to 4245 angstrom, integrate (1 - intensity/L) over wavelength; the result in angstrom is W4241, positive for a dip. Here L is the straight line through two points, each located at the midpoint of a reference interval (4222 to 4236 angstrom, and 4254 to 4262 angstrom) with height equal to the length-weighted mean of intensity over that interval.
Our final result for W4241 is -3.7 angstrom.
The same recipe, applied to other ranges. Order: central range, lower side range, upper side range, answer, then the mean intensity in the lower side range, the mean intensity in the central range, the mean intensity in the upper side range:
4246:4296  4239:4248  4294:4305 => 3.8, 18.4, 14.8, 13.6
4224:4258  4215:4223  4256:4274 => 4.0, 16.4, 13.9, 15.2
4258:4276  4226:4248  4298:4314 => -0.2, 15.1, 14.2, 12.7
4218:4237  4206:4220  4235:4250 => 5.6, 18.1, 12.5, 17.5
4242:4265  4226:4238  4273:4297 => -3.8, 12.4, 15.6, 14.9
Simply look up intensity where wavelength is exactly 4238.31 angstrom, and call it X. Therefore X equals 18.8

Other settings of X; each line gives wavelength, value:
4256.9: 19.8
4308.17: 10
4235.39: 14.6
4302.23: 12.6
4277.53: 18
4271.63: 5.16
